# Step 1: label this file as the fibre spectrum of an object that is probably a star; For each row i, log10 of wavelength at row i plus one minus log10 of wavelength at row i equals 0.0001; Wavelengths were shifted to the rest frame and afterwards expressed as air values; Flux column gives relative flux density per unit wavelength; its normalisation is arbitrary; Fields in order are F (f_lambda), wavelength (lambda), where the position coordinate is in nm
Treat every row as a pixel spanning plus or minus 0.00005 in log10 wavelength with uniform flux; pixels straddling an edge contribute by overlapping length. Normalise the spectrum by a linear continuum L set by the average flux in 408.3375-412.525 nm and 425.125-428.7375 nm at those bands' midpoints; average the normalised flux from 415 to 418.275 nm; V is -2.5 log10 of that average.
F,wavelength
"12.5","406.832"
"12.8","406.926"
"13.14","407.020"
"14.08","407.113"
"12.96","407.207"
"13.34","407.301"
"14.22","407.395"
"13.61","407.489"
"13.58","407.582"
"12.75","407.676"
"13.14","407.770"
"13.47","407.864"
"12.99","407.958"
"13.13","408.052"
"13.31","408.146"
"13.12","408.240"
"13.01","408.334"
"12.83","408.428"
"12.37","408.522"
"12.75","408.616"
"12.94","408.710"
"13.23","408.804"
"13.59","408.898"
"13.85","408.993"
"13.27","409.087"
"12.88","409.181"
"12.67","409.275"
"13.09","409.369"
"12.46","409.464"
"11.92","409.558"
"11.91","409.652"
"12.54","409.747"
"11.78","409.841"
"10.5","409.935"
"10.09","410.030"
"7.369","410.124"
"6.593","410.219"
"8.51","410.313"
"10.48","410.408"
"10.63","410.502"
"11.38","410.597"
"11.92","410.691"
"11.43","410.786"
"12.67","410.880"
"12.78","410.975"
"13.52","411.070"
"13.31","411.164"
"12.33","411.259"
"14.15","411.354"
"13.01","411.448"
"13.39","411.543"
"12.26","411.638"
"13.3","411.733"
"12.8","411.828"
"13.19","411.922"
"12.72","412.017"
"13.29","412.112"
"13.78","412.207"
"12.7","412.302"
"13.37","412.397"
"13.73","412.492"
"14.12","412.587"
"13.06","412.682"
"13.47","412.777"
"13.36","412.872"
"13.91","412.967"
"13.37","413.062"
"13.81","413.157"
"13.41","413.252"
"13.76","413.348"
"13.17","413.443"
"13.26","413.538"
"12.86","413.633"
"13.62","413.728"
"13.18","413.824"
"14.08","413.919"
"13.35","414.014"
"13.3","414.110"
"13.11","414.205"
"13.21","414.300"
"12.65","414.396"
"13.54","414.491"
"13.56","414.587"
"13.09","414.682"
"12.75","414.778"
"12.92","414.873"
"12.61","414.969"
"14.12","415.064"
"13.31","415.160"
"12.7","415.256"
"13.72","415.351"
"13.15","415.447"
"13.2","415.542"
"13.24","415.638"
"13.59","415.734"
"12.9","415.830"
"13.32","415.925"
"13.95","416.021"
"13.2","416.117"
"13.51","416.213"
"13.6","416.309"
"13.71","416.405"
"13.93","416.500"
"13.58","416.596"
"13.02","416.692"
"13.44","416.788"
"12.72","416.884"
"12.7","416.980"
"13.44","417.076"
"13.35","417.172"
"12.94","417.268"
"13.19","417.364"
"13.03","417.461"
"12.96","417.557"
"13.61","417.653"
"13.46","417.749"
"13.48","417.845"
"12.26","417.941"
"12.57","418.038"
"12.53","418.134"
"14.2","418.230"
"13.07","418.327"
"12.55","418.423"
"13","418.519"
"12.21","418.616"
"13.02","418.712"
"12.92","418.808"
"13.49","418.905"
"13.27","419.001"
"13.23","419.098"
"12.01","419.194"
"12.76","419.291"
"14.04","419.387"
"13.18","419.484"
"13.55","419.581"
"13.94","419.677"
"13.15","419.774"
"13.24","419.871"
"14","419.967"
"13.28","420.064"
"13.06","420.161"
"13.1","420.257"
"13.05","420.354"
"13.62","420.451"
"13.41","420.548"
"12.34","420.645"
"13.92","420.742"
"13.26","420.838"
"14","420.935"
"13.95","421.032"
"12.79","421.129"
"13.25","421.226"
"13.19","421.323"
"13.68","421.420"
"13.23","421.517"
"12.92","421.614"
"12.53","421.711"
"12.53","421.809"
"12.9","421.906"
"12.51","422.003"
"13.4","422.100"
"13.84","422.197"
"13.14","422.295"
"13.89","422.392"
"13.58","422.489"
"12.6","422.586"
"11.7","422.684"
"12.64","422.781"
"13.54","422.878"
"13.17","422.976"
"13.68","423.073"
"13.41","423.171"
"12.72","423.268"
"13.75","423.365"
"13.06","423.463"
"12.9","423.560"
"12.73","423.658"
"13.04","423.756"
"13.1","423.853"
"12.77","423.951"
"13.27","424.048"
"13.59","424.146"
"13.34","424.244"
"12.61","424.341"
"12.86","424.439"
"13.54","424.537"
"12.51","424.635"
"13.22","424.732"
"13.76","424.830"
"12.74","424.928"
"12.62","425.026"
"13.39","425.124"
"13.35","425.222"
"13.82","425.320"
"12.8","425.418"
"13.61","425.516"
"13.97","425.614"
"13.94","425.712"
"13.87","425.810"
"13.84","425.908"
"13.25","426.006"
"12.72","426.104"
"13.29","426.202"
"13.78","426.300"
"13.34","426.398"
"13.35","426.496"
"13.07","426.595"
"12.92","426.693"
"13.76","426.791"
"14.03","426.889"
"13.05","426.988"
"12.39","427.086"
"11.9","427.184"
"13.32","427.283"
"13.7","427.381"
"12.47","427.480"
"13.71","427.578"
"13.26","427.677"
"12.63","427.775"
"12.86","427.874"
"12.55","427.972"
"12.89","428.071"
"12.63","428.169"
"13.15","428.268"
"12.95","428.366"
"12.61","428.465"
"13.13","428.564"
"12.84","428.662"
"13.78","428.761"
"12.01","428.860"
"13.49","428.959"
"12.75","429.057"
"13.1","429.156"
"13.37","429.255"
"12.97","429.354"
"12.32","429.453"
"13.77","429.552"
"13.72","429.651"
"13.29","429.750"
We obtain -0.056 mag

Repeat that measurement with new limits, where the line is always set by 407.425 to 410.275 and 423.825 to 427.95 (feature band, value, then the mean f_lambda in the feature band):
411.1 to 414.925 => -0.06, 13.3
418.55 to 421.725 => -0.03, 13.2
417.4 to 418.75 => -0.01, 13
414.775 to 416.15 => -0.05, 13.3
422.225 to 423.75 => 0.00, 13.1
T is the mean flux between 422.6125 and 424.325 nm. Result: 13.1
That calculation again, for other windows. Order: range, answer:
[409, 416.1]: 12.7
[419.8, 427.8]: 13.2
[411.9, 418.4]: 13.3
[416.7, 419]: 13.1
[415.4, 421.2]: 13.2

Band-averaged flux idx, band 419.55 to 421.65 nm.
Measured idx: 13.4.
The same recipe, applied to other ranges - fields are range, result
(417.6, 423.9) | 13.2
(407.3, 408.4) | 13.3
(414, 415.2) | 13.2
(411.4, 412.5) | 13.1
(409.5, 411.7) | 11.5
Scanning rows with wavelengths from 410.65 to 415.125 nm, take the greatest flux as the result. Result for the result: 14.15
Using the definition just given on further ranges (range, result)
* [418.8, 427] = 14.04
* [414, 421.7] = 14.2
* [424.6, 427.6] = 14.03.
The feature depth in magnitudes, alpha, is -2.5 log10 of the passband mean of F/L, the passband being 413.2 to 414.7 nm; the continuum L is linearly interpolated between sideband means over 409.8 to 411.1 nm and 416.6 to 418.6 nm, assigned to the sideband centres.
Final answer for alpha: -0.13 mag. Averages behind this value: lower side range 10.6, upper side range 13.1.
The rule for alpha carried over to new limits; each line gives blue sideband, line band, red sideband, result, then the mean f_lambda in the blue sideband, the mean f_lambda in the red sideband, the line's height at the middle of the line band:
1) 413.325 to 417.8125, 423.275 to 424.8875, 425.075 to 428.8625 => 0.01 mag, 13.3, 13.2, 13.2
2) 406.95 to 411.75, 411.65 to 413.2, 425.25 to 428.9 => -0.07 mag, 12.4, 13.2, 12.5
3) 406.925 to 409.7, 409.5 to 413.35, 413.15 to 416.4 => 0.07 mag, 13.1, 13.3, 13.2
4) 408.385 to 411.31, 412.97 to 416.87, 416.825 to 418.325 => -0.06 mag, 11.9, 13.1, 12.7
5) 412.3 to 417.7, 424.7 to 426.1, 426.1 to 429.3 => -0.03 mag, 13.3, 13.1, 13.1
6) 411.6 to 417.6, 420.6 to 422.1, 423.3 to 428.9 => 0.00 mag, 13.3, 13.1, 13.2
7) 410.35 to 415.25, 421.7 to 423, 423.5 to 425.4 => 0.01 mag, 13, 13.1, 13.1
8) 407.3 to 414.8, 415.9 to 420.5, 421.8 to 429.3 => -0.02 mag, 12.7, 13.1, 12.9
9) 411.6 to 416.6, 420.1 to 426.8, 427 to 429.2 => -0.01 mag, 13.3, 12.9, 13.1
